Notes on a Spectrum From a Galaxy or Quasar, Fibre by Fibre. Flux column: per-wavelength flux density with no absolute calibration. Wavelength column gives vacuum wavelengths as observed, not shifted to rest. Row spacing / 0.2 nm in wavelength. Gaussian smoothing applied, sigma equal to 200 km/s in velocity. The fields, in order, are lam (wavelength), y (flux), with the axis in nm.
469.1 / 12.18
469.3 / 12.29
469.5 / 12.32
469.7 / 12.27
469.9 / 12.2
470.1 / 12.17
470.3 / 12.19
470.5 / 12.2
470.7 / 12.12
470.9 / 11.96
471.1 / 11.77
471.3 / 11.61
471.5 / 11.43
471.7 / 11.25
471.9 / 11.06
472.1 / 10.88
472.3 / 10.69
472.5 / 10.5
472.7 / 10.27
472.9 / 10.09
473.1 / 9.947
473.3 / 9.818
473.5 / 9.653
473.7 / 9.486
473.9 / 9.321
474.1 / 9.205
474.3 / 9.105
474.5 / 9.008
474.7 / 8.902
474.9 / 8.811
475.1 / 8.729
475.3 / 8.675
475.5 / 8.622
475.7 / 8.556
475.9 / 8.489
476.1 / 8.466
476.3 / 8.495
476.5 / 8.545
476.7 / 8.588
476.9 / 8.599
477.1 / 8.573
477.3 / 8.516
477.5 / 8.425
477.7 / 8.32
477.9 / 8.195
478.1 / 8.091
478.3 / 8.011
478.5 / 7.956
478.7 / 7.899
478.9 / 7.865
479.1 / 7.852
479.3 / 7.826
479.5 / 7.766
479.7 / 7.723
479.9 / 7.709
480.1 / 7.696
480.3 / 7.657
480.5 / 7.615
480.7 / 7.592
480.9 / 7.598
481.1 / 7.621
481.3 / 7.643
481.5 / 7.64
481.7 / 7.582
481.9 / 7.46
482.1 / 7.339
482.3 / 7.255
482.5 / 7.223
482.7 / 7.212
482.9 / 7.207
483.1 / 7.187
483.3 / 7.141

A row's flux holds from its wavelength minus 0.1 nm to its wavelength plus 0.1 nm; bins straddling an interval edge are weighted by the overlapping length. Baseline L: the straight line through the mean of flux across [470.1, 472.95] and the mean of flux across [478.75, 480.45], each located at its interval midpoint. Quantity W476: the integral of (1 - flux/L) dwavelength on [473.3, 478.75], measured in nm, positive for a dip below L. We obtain 0.39 nm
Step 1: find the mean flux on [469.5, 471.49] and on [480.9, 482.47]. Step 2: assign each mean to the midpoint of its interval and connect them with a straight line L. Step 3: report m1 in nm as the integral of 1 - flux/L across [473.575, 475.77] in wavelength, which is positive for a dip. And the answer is 0.29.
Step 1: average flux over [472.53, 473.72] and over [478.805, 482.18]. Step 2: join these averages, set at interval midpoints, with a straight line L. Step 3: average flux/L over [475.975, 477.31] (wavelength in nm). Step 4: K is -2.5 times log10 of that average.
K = 0.04 mag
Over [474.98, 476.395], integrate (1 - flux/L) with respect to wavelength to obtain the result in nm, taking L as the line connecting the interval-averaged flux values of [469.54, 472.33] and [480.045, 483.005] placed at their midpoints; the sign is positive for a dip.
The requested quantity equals 0.18 nm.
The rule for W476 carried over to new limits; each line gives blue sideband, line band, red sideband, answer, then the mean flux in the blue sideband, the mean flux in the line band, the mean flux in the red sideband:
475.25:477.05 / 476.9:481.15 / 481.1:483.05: 0.03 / 8.56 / 7.95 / 7.4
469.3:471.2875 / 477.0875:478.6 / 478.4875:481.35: 0.08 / 12.1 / 8.24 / 7.73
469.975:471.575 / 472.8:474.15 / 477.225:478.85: 0.11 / 11.9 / 9.66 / 8.16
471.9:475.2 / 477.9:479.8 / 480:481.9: 0.07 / 9.69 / 7.9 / 7.62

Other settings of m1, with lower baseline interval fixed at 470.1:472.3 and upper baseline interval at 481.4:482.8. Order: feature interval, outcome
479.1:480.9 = 0.11 nm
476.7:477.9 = 0.10 nm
